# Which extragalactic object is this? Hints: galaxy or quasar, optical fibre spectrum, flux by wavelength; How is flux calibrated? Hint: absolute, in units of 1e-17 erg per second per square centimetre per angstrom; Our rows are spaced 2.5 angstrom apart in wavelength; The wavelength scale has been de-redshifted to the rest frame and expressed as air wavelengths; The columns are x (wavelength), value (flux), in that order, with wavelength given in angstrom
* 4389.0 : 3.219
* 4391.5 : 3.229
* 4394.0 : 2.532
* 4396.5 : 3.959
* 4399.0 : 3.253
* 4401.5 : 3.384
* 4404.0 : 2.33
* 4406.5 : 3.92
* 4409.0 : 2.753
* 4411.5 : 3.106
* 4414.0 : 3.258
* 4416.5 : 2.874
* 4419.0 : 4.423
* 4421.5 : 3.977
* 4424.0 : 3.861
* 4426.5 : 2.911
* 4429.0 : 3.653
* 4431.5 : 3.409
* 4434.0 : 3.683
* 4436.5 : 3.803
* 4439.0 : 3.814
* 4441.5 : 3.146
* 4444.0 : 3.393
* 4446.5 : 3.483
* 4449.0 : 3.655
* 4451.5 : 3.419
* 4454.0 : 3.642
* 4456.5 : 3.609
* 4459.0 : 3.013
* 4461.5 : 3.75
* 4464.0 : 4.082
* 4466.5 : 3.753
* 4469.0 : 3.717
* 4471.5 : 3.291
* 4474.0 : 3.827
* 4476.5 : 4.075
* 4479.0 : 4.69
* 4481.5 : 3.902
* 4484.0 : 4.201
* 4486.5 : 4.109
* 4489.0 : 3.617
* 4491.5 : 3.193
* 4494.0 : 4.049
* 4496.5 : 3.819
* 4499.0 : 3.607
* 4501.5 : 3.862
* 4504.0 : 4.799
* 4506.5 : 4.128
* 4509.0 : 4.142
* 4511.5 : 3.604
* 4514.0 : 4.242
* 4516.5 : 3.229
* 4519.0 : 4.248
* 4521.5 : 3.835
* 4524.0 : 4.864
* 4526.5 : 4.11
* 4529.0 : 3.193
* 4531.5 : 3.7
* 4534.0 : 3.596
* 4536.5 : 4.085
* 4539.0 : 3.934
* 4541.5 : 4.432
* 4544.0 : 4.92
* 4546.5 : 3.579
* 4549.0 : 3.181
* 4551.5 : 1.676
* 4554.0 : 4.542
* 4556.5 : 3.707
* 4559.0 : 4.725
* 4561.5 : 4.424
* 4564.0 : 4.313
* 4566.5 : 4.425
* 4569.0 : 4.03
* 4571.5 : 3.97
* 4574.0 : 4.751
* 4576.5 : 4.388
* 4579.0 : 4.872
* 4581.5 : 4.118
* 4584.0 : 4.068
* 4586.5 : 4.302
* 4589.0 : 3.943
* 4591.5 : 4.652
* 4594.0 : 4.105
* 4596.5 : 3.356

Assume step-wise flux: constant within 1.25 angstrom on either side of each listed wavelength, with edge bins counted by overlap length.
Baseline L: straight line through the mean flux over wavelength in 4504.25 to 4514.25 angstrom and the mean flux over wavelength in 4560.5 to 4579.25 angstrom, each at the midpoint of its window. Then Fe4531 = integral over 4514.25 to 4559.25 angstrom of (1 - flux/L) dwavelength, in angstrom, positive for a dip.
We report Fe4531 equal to 3.8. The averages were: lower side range 4.08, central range 3.85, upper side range 4.37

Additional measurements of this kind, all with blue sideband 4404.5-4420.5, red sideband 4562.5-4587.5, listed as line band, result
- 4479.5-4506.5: -0.8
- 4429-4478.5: -0.4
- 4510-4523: 0.4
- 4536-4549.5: 0.2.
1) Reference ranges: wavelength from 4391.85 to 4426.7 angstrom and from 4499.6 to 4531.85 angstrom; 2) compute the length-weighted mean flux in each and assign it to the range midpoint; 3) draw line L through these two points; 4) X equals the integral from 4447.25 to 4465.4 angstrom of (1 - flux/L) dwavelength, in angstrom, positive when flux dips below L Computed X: 0.17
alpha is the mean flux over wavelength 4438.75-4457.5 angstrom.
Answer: 3.5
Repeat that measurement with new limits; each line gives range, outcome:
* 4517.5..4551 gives 3.92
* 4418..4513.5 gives 3.77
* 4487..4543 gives 3.93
